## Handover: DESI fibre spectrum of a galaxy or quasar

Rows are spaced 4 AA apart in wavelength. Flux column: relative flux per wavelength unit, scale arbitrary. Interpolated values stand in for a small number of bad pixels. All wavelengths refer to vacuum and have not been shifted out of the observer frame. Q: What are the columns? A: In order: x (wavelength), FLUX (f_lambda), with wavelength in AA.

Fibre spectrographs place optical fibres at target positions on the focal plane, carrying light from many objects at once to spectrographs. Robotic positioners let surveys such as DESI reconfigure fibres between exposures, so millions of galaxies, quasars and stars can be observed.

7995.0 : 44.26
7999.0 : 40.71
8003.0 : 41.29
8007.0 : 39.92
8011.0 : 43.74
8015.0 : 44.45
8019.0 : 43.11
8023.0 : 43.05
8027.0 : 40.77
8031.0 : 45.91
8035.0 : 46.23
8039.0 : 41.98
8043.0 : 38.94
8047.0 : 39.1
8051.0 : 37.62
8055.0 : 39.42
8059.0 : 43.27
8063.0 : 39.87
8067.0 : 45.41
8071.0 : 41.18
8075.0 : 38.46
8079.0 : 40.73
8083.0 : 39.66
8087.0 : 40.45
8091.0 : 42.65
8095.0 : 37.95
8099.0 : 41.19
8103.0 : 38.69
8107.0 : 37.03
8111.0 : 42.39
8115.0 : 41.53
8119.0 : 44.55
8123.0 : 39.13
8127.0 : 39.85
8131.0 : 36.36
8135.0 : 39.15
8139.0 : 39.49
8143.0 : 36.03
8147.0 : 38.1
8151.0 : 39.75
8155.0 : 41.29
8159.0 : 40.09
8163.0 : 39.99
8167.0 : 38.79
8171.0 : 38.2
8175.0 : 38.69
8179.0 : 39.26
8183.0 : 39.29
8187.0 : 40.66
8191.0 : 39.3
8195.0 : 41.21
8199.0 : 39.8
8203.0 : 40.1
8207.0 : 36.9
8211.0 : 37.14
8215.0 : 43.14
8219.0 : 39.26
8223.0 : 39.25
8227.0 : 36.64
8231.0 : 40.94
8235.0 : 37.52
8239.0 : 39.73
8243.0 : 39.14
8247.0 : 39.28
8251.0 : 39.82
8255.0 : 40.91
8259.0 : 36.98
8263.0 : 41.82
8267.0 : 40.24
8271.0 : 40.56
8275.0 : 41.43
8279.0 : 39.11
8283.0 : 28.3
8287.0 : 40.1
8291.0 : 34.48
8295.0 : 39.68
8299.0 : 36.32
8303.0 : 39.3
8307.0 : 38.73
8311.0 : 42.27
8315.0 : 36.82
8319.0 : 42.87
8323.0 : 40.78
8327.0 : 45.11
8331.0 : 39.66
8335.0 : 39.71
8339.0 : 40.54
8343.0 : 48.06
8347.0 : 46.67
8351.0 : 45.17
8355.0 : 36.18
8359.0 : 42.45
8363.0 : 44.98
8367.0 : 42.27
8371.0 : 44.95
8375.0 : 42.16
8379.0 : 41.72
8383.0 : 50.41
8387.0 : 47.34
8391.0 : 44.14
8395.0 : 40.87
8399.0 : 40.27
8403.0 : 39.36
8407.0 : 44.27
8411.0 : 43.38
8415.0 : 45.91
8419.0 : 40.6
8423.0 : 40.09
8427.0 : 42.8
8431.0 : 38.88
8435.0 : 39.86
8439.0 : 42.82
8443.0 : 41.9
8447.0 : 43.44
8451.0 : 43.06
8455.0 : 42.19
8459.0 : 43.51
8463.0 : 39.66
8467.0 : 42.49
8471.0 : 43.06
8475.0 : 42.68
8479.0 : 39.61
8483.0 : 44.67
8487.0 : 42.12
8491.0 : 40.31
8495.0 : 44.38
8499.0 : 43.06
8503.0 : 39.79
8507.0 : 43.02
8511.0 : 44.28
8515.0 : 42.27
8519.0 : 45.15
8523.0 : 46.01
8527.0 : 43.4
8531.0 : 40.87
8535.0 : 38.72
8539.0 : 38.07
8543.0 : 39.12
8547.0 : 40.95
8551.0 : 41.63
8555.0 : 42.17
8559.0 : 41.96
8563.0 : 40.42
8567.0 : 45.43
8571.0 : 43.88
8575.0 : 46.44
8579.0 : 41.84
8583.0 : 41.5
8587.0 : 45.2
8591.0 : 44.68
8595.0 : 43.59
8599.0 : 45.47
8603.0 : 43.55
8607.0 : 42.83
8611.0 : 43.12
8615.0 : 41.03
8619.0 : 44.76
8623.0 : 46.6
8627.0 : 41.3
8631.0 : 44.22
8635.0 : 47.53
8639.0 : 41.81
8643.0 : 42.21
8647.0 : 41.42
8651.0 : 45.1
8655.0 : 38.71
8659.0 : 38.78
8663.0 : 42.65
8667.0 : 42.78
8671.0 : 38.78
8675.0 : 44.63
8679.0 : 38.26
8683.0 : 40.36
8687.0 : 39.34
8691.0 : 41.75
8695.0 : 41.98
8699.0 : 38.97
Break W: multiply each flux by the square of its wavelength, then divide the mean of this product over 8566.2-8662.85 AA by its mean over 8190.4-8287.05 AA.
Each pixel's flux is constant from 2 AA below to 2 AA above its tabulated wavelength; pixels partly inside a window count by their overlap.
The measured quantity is 1.21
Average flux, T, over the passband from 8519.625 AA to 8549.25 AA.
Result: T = 41.2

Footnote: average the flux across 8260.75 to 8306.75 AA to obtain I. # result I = 38.3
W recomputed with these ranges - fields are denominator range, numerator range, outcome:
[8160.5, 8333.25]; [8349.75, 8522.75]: 1.13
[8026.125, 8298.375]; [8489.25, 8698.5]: 1.18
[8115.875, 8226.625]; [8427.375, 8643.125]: 1.18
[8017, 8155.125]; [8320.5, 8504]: 1.14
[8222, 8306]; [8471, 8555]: 1.15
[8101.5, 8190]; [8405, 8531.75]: 1.16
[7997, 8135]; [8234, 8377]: 1.04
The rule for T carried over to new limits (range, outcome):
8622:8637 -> 44.8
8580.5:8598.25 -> 43.8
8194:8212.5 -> 39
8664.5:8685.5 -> 41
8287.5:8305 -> 37.7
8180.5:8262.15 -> 39.4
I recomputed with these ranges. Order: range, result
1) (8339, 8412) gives 43.5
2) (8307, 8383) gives 42.5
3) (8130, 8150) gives 38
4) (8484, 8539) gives 42.4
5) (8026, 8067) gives 41.5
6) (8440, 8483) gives 42.3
